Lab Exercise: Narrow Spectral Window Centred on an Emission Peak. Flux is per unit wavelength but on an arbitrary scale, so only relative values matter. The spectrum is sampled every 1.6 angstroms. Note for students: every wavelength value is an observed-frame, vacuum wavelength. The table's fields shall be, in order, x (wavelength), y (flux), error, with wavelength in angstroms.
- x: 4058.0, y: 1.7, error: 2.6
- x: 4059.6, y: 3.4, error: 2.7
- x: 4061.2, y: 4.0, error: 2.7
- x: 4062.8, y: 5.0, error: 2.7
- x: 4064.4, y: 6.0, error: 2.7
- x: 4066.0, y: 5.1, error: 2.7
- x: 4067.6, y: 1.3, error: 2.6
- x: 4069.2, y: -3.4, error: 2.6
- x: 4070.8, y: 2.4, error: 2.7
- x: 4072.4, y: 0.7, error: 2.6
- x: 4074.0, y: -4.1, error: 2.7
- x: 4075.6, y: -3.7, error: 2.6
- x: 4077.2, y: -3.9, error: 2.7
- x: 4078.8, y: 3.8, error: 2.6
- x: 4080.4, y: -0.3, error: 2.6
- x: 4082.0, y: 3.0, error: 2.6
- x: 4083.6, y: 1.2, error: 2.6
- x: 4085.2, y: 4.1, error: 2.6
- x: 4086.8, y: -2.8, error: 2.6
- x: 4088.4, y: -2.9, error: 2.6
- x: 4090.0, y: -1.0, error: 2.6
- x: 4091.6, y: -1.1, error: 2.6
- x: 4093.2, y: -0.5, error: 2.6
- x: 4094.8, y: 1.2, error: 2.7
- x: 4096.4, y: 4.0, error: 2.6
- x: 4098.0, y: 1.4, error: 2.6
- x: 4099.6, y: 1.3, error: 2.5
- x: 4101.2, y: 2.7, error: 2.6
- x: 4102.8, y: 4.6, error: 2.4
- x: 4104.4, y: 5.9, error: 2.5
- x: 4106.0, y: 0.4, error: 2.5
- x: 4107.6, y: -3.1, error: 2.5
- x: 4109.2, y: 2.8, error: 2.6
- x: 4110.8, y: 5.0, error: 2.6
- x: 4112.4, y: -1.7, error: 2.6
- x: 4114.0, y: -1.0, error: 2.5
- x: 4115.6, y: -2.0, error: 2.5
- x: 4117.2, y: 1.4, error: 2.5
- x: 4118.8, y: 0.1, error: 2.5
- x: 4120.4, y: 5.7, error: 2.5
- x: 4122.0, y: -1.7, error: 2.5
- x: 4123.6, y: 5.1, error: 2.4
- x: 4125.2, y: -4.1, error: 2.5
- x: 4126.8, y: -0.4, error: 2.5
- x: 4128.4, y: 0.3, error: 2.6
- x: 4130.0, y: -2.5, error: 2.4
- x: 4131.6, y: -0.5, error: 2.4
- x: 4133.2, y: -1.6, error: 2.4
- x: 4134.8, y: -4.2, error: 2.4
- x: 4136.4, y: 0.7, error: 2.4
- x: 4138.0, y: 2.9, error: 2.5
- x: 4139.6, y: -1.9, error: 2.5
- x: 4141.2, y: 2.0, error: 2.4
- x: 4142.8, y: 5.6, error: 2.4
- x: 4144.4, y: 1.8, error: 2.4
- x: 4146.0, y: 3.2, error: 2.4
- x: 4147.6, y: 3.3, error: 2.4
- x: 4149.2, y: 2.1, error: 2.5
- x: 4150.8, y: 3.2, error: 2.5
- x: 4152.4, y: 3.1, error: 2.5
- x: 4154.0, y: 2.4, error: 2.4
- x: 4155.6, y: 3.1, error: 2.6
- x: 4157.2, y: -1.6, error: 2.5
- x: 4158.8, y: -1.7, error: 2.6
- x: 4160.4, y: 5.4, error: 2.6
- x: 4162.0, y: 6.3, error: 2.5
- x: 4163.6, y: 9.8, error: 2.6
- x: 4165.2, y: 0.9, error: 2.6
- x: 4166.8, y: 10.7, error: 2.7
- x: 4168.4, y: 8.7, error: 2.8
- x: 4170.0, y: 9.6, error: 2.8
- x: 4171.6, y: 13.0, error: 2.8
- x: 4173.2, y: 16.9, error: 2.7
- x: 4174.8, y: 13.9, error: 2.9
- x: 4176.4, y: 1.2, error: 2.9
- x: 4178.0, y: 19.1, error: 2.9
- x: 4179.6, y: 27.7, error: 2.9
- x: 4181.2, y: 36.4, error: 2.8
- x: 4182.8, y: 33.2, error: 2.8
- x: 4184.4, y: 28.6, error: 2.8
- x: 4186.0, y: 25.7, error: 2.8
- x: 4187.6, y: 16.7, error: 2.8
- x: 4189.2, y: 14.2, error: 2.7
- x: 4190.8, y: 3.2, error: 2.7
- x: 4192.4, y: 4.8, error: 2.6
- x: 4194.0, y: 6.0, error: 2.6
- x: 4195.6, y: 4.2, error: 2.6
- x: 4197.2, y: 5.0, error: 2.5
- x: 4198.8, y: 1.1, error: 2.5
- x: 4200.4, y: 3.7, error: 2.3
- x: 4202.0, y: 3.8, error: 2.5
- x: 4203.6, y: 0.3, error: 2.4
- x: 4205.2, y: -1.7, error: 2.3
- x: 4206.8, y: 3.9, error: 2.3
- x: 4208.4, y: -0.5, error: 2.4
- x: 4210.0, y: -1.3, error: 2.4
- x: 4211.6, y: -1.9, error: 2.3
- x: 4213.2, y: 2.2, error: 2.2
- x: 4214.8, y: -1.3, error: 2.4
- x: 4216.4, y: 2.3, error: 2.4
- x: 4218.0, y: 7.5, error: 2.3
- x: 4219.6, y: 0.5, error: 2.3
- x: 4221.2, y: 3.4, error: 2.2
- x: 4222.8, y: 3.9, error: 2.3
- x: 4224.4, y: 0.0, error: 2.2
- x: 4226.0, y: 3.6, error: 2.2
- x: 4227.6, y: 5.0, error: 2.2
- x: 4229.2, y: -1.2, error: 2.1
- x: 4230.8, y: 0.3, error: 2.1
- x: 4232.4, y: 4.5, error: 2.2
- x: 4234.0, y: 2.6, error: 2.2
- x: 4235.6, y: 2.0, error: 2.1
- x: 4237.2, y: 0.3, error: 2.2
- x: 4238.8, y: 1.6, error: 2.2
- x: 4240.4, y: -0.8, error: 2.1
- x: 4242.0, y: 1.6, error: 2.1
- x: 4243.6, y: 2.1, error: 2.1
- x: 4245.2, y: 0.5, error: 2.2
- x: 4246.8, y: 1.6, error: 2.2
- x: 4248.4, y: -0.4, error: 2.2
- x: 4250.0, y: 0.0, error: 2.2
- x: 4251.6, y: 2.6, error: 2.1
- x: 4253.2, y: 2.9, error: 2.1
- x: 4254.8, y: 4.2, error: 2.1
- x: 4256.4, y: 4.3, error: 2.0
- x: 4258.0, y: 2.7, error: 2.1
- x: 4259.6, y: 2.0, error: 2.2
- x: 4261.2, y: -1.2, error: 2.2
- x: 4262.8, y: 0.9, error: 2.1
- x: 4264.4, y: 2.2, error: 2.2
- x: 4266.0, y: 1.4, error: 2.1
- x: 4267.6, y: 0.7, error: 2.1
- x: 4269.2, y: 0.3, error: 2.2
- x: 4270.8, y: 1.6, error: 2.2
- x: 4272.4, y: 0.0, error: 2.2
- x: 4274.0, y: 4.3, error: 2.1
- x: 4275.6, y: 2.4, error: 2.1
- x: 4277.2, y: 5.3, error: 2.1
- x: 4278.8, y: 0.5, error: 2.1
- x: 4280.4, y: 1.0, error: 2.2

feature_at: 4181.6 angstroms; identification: Lyman alpha 1216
